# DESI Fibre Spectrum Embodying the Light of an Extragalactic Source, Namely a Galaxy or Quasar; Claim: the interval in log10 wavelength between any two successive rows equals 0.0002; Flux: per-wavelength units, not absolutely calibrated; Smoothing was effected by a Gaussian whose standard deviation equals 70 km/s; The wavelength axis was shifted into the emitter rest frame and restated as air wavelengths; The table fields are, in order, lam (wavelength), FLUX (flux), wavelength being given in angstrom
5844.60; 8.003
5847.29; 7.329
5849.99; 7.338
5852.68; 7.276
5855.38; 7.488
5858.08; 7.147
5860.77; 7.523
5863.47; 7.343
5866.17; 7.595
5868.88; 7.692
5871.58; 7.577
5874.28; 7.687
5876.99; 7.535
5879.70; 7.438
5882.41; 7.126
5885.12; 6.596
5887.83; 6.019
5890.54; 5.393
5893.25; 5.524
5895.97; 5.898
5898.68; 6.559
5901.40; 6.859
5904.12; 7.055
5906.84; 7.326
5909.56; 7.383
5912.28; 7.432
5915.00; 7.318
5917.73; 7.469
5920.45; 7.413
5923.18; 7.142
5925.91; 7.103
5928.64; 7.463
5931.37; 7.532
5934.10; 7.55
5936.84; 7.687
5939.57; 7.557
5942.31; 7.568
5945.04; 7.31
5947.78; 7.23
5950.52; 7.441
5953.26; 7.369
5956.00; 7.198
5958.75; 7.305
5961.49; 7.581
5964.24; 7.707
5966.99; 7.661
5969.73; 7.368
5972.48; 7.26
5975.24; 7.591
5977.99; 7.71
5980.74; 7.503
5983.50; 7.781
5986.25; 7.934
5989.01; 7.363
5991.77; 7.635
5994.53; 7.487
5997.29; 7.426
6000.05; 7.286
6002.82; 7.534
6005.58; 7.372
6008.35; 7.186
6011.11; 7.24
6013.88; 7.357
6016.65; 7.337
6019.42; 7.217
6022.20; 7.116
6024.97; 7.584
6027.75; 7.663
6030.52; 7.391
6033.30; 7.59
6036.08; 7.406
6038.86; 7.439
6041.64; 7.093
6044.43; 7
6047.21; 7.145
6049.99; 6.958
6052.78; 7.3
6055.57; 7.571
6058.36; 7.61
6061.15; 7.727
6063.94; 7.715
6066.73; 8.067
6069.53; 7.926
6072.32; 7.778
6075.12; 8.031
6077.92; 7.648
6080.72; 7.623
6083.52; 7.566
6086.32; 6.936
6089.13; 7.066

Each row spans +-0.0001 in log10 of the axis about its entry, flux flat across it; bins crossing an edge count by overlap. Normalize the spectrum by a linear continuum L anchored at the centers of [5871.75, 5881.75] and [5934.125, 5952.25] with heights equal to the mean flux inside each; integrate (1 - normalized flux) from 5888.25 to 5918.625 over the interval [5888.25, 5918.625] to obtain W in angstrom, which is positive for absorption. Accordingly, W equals 3.2 angstrom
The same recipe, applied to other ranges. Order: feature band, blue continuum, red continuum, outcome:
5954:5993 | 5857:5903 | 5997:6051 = -2.0 angstrom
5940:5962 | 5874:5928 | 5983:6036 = -0.7 angstrom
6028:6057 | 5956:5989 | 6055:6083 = 1.5 angstrom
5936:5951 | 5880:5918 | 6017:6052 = -1.2 angstrom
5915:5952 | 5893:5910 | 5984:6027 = -2.7 angstrom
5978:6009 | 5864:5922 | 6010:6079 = -0.9 angstrom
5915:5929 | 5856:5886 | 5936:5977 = 0.2 angstrom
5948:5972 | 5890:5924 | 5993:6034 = -1.1 angstrom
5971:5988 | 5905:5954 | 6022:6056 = -0.6 angstrom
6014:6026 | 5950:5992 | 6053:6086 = 0.5 angstrom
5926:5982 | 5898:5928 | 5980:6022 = -1.2 angstrom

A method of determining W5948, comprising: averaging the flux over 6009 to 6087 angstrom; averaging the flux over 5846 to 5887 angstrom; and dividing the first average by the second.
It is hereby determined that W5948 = 1.01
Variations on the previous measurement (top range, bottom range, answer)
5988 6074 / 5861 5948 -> 1.04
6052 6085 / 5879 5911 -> 1.17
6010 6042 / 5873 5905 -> 1.11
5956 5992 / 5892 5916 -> 1.11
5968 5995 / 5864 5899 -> 1.11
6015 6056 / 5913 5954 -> 0.99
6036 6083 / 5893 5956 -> 1.04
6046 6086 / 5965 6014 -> 1.02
